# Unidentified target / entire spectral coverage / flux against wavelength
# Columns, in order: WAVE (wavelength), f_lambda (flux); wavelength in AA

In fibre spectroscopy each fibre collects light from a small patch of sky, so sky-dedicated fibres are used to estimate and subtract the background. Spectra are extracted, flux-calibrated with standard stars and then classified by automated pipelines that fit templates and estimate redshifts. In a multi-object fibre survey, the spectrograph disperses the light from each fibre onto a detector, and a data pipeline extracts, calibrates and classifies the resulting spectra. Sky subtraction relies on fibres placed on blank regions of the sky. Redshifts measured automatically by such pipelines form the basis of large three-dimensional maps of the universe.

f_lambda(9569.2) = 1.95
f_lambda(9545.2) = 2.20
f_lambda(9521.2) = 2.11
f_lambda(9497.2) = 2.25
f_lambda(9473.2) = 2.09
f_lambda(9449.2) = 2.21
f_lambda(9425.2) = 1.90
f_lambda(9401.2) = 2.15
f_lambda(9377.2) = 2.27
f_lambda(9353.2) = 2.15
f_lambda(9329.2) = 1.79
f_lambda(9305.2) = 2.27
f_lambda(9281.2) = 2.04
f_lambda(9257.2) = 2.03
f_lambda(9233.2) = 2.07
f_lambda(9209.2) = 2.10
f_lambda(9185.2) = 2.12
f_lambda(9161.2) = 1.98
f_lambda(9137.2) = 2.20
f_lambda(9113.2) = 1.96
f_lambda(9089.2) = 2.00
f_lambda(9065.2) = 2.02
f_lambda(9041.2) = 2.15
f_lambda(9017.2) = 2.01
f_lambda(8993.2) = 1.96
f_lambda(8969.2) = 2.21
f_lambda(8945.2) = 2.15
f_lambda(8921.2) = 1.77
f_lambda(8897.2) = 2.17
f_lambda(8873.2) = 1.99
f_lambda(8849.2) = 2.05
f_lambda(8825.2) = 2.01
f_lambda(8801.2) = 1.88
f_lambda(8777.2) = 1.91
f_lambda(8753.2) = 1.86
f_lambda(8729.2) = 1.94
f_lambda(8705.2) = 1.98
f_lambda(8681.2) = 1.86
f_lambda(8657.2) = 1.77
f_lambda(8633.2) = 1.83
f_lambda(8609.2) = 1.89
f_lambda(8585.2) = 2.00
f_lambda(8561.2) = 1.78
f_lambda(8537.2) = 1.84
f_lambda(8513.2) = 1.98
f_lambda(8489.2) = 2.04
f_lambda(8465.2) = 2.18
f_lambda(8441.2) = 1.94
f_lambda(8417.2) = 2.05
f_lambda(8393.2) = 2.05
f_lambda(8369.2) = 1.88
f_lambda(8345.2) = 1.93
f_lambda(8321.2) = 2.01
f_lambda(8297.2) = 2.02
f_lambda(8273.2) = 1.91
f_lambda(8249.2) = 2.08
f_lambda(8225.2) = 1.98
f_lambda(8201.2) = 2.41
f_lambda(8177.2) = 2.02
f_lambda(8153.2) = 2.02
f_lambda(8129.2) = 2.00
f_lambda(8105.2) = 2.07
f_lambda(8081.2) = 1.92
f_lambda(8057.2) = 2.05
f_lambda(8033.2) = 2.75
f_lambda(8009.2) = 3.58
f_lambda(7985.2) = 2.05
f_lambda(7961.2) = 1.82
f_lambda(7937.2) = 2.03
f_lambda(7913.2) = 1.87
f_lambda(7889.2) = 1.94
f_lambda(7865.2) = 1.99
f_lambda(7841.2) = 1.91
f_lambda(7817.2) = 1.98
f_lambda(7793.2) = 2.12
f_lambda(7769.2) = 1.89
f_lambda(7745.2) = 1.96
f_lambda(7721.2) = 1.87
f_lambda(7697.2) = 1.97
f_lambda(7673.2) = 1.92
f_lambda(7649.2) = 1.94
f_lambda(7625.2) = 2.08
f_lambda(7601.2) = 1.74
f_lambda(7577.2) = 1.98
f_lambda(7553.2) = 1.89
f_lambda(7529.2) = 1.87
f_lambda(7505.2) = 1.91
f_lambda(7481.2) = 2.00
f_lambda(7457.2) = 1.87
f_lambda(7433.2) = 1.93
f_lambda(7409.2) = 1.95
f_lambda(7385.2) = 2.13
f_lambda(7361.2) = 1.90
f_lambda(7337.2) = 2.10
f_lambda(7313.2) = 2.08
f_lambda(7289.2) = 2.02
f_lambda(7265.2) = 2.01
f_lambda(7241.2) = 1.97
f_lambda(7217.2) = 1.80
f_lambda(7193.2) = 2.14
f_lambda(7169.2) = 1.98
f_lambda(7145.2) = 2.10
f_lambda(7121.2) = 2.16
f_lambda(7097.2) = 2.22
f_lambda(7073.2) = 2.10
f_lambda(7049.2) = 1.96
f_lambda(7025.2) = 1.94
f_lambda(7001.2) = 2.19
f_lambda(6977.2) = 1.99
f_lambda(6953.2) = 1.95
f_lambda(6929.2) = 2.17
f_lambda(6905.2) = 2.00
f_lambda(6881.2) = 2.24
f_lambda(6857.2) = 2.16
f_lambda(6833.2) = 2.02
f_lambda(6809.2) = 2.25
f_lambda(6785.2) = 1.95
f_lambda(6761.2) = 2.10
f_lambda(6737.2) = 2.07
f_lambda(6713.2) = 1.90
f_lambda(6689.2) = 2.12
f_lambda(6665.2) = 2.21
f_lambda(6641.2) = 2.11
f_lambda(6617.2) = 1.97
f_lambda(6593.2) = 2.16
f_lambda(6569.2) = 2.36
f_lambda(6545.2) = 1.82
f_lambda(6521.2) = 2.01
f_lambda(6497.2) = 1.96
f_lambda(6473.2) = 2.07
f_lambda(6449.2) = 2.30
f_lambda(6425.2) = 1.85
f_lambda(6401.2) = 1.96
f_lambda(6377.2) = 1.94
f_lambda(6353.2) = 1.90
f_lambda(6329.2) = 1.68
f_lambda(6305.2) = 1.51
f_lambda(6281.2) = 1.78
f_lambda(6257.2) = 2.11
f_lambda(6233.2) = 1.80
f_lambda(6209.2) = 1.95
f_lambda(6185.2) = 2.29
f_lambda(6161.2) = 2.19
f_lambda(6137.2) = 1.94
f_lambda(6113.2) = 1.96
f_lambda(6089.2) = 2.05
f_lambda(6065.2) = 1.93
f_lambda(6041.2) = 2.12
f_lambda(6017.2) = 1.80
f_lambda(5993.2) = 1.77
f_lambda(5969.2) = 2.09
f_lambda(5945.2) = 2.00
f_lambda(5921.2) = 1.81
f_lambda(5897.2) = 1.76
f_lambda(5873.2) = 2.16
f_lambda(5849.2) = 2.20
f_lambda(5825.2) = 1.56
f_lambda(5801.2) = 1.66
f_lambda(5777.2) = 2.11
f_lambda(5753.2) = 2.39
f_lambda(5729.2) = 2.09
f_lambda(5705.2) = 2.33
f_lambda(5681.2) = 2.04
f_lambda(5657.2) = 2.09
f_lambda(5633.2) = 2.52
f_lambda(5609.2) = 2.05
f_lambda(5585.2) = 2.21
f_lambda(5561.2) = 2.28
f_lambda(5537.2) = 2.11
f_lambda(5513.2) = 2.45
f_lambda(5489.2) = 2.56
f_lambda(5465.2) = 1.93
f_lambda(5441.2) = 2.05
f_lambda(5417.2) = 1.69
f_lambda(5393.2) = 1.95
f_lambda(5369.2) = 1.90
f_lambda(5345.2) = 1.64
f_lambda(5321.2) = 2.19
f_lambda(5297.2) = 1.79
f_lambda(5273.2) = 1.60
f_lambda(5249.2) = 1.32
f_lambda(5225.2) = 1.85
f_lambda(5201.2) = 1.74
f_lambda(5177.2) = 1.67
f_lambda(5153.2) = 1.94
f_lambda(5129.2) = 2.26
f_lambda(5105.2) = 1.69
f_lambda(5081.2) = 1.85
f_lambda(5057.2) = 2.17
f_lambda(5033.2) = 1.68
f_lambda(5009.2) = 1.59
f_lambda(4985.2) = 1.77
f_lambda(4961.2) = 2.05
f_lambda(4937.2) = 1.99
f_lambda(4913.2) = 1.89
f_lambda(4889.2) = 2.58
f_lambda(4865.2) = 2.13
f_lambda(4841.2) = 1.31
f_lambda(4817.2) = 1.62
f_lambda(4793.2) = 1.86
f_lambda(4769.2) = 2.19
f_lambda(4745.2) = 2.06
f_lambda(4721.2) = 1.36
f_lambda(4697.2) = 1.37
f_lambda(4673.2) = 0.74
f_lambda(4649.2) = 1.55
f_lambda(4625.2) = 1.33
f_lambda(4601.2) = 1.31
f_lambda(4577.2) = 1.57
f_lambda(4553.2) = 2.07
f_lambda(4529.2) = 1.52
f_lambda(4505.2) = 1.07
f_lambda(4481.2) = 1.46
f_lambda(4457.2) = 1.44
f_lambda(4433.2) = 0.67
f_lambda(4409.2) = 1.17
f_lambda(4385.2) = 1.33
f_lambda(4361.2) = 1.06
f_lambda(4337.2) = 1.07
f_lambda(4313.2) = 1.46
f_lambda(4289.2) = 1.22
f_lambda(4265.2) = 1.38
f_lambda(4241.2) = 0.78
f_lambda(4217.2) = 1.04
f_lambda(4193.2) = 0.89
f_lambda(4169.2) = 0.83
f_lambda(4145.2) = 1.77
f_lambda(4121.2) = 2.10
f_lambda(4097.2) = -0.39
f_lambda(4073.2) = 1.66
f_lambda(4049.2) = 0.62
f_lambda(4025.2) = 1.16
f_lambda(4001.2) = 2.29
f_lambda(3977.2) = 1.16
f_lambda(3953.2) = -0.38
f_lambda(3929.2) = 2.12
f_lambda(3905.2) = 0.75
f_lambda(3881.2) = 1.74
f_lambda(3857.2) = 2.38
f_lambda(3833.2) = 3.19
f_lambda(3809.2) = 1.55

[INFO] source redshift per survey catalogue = 0.22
